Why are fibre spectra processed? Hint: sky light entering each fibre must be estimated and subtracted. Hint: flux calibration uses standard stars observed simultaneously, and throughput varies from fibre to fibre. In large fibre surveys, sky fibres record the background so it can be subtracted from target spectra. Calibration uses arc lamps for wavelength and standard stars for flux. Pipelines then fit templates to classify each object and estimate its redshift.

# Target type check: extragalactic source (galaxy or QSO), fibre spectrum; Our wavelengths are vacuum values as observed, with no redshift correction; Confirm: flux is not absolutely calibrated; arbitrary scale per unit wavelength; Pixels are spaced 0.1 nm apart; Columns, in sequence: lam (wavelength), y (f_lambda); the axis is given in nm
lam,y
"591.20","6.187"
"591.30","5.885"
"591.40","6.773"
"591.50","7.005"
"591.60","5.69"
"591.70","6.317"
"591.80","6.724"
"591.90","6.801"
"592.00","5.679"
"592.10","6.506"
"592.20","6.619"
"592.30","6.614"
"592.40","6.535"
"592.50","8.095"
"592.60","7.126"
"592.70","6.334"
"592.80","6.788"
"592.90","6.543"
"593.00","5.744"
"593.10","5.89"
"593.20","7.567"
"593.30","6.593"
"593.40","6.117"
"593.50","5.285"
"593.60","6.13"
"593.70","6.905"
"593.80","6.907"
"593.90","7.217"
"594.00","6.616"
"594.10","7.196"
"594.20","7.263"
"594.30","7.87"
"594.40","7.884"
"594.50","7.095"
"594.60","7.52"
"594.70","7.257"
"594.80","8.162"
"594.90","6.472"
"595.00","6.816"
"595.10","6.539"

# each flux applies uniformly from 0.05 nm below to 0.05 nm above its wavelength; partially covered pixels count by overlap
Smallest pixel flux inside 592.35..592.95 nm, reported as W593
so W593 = 6.334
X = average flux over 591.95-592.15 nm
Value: 6.09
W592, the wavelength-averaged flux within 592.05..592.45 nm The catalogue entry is 6.57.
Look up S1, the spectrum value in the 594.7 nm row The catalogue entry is 7.257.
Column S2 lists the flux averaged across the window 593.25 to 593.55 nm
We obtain 6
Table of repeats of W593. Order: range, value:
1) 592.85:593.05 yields 5.744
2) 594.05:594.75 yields 7.095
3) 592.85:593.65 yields 5.285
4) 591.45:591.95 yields 5.69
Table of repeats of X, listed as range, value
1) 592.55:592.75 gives 6.73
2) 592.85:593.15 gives 6.06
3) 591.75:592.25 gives 6.47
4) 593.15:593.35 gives 7.08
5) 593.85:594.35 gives 7.23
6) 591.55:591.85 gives 6.24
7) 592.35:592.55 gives 7.31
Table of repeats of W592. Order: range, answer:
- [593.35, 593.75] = 6.11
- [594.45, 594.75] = 7.29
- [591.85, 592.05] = 6.24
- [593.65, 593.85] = 6.91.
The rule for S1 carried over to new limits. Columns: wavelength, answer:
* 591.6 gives 5.69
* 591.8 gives 6.724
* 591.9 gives 6.801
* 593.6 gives 6.13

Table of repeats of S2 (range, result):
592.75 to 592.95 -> 6.67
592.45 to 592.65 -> 7.61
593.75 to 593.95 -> 7.06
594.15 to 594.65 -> 7.53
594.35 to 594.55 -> 7.49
